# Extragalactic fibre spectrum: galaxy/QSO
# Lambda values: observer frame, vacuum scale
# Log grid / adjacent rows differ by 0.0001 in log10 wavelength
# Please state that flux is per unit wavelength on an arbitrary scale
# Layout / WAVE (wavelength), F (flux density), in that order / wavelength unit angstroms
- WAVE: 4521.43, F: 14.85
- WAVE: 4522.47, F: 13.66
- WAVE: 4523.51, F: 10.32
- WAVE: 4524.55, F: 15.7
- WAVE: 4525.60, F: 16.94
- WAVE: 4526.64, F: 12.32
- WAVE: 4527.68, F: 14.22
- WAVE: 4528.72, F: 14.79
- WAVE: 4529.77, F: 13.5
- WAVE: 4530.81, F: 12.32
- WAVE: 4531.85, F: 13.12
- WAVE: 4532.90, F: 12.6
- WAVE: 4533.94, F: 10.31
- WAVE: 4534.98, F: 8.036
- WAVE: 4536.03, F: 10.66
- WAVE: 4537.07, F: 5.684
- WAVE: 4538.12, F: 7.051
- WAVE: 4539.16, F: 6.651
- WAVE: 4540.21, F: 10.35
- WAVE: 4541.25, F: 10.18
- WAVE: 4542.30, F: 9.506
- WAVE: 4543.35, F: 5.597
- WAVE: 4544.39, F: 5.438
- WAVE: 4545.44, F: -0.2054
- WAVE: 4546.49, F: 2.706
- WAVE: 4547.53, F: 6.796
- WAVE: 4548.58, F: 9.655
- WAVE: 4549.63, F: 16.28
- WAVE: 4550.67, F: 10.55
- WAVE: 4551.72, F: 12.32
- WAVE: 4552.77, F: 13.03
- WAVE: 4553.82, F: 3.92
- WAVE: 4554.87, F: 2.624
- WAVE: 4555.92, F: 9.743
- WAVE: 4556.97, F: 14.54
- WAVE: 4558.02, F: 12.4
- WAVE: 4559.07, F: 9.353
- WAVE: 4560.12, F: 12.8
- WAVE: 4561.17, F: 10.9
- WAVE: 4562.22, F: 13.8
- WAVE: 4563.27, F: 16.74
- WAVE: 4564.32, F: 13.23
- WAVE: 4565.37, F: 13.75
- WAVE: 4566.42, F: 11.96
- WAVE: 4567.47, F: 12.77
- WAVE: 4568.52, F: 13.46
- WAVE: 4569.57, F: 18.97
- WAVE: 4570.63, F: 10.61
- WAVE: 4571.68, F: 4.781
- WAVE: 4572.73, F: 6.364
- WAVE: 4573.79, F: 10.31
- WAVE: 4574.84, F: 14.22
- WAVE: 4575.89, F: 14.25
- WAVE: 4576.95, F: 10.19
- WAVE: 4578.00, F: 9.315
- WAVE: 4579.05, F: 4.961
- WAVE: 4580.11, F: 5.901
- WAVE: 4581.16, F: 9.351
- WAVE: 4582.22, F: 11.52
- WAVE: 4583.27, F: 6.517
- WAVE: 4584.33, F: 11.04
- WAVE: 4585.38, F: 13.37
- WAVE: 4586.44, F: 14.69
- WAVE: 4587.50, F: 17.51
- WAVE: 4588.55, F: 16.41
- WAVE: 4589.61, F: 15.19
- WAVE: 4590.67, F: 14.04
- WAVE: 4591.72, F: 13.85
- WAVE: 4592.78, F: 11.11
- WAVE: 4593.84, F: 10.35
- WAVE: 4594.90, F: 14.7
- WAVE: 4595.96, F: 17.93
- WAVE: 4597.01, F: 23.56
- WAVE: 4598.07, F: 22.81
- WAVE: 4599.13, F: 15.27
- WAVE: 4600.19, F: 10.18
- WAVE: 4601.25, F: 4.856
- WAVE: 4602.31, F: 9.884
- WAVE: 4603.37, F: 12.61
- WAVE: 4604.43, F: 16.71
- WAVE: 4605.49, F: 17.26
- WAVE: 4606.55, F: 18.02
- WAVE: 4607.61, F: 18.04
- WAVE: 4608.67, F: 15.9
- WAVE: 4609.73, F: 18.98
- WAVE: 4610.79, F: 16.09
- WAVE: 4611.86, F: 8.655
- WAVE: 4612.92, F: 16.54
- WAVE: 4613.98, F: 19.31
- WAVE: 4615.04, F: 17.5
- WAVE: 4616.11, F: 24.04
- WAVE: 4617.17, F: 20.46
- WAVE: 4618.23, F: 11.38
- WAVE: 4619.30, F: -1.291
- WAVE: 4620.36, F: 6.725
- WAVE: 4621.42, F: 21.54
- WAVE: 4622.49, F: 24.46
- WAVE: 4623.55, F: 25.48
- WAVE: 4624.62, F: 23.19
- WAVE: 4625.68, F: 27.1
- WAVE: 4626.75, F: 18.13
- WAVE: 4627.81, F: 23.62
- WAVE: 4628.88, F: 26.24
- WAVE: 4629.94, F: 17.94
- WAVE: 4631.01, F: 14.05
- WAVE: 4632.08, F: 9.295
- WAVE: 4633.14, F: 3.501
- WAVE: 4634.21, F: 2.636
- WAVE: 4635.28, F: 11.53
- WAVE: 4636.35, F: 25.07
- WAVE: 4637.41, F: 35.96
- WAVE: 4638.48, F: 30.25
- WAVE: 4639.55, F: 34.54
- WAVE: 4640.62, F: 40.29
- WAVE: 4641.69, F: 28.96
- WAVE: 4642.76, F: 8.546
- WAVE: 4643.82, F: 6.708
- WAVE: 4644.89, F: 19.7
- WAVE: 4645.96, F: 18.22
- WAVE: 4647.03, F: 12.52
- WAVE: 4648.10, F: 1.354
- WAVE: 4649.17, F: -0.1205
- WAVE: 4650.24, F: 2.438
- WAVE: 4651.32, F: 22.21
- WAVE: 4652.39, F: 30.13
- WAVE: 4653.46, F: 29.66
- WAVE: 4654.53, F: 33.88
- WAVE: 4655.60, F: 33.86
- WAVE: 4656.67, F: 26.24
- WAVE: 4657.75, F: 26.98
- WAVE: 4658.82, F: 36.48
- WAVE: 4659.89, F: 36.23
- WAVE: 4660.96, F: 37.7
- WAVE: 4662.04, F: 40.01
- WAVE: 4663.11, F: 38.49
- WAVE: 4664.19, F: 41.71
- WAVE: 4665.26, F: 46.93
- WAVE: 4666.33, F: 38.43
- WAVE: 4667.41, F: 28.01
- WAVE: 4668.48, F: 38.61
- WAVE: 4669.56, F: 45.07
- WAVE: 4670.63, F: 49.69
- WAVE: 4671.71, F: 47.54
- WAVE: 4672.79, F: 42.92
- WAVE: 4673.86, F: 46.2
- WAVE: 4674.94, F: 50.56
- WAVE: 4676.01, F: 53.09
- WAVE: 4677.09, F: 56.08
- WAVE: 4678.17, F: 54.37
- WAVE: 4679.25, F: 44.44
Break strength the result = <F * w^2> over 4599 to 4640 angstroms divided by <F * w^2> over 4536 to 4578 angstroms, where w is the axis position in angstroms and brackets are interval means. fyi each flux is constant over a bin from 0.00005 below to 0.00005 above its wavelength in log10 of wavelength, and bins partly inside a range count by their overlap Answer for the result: 1.8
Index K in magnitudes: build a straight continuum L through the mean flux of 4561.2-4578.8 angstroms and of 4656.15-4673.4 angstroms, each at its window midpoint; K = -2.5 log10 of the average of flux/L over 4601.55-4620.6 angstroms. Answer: 0.499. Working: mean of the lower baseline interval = 12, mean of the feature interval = 14.8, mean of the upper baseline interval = 38.9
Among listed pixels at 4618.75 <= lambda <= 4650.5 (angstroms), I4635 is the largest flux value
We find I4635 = 40.29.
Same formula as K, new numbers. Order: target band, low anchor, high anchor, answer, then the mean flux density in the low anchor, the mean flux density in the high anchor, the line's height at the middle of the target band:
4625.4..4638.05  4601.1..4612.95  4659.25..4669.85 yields 0.36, 14.7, 39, 25.1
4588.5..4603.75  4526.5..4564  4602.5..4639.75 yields 0.08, 10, 17.8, 15.2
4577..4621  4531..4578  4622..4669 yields 0.25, 10.2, 24.5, 17.2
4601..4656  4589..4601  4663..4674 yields 0.43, 15.1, 42.1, 27.4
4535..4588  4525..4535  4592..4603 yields 0.31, 13.1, 14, 13.5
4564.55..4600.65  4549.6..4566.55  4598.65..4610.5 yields 0.03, 11.5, 14.4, 13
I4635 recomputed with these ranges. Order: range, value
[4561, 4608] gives 23.56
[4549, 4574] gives 18.97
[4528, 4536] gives 14.79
